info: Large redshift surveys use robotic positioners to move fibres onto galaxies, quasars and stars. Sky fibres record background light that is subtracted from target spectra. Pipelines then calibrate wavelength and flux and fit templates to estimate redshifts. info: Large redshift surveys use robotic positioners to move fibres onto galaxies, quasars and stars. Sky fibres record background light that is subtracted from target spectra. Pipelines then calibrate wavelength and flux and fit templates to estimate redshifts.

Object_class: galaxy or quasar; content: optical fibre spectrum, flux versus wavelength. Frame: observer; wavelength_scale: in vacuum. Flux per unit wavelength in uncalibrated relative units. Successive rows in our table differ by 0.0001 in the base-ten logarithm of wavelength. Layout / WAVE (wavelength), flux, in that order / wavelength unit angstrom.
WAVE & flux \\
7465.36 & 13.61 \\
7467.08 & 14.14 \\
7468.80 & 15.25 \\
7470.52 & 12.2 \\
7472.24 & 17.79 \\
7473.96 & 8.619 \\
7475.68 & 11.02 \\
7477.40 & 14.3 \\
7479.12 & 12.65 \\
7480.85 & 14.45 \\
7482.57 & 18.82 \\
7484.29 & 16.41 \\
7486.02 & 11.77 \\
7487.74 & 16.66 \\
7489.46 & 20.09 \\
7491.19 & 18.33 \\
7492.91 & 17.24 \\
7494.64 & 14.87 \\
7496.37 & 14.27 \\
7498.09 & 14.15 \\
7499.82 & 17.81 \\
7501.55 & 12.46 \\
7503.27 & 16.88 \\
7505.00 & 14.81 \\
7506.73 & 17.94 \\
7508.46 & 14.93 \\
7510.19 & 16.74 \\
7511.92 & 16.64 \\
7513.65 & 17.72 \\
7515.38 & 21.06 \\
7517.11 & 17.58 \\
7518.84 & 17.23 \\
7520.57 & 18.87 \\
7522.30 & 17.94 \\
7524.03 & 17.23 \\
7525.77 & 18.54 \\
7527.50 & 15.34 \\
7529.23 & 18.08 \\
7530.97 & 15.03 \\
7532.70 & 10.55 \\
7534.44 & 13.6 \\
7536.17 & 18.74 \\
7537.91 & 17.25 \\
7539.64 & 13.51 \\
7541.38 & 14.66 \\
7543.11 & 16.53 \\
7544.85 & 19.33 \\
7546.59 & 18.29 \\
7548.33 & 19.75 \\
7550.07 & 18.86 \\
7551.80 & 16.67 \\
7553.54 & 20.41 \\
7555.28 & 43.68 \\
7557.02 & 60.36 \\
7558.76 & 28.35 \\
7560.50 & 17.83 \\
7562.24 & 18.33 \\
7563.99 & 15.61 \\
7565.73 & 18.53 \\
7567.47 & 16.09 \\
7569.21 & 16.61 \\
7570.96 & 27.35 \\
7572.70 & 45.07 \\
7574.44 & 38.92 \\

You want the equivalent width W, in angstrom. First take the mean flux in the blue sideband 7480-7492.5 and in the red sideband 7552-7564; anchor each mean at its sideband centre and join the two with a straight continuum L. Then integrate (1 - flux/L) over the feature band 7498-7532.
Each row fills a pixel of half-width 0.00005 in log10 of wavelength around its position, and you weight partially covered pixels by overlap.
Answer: 7.6 angstrom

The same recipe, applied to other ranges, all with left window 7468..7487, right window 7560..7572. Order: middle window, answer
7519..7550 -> 0.9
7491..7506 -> -0.4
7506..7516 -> -1.0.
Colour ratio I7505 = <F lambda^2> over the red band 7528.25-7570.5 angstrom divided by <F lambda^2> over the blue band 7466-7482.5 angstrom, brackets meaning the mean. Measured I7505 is 1.52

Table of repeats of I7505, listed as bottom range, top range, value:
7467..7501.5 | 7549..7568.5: 1.69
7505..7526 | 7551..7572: 1.45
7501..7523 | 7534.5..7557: 1.25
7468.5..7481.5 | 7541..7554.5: 1.42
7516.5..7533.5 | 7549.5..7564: 1.67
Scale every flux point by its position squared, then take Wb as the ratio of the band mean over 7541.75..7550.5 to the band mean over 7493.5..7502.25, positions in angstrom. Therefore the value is 1.25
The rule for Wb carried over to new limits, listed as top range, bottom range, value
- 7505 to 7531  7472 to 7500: 1.16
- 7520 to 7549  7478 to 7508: 1.06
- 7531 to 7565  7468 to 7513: 1.40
